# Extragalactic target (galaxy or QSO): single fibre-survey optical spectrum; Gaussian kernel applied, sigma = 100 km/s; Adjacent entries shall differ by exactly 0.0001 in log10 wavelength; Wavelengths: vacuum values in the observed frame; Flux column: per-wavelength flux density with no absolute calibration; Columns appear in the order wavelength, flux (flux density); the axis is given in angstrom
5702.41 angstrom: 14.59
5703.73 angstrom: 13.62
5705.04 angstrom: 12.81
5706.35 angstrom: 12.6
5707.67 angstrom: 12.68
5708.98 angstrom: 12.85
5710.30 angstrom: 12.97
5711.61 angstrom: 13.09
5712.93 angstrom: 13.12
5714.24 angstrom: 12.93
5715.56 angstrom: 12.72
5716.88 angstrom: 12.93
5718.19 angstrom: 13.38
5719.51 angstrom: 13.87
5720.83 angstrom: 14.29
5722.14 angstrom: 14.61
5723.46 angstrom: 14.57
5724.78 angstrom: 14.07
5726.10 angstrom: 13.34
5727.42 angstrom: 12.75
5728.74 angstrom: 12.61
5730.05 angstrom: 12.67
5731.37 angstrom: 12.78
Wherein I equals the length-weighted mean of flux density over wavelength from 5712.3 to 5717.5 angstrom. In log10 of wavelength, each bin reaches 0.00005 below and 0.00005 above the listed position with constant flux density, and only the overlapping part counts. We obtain 12.9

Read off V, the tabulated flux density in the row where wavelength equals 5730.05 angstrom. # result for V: 12.67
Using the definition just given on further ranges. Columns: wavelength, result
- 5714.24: 12.93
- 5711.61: 13.09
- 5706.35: 12.6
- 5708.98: 12.85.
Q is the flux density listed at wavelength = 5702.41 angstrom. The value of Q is 14.59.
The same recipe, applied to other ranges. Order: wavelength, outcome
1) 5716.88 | 12.93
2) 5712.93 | 13.12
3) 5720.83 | 14.29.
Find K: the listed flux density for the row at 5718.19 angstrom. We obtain 13.38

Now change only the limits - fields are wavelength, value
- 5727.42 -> 12.75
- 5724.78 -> 14.07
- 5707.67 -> 12.68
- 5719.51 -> 13.87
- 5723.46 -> 14.57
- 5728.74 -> 12.61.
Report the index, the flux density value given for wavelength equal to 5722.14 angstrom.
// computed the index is 14.61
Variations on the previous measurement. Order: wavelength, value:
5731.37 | 12.78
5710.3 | 12.97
